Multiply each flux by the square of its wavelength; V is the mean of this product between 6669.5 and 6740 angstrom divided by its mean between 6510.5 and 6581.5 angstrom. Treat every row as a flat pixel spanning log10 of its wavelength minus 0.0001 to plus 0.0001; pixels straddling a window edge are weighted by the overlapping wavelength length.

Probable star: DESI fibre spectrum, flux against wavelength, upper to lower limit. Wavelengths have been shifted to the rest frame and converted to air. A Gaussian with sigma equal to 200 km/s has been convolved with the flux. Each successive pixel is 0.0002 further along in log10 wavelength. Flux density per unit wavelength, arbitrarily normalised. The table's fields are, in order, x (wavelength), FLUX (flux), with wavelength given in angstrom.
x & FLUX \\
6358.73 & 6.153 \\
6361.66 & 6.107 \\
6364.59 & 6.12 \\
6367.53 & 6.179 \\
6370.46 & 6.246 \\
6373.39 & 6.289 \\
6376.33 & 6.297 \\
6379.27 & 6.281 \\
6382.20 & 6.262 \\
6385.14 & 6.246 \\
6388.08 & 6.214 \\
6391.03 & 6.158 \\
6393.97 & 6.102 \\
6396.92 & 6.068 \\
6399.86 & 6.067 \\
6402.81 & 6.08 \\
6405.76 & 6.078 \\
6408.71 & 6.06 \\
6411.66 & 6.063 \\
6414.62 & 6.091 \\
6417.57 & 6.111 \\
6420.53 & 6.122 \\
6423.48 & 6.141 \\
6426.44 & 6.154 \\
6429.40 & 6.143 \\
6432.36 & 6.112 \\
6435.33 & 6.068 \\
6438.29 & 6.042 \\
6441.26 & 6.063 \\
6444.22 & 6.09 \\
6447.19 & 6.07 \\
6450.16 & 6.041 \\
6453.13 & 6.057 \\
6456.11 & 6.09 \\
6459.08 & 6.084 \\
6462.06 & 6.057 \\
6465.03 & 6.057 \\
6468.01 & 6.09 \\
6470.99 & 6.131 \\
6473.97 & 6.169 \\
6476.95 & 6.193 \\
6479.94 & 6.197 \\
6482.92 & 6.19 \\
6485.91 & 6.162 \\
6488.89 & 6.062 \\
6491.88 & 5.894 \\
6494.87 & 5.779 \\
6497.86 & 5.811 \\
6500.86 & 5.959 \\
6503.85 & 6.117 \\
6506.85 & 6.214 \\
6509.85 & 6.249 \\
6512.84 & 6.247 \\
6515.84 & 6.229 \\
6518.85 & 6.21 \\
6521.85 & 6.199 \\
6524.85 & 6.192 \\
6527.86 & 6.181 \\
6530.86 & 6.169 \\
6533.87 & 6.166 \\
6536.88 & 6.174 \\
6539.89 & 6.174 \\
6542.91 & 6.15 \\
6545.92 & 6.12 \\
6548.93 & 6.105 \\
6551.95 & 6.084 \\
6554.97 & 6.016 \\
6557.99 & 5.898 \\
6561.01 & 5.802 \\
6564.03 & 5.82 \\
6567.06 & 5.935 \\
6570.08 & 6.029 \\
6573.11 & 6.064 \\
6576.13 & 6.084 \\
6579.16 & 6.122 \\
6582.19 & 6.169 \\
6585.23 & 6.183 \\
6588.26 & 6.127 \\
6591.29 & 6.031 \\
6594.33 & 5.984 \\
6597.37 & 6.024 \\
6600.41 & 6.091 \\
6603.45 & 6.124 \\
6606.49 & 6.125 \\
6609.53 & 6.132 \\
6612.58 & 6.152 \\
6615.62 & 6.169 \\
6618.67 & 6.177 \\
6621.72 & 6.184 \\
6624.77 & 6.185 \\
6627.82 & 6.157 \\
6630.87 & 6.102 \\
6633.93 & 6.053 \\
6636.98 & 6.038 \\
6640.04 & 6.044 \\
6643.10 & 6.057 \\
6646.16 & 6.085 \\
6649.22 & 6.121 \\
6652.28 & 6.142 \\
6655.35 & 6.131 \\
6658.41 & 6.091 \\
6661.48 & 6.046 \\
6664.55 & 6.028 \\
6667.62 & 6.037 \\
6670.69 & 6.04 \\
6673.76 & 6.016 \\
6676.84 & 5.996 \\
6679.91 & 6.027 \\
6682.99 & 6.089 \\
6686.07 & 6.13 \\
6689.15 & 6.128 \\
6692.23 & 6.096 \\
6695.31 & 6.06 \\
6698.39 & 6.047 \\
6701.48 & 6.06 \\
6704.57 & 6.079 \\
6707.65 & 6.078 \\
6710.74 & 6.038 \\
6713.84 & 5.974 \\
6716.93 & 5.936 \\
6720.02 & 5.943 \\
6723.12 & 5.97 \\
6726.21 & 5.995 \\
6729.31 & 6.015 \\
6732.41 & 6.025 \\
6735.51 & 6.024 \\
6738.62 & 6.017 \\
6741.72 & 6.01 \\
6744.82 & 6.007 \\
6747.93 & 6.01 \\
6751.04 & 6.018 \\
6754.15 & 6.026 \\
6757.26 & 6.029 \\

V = 1.0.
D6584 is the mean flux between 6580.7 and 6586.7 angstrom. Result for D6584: 6.17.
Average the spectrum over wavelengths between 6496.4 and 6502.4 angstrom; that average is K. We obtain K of 5.88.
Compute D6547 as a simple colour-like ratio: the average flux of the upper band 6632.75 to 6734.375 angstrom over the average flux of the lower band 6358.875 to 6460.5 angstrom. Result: 0.99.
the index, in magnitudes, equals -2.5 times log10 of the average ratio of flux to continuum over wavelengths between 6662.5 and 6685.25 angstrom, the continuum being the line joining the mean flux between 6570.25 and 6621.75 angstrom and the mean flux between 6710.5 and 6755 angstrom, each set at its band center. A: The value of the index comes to 0.00 mag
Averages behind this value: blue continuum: 6.11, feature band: 6.04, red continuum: 6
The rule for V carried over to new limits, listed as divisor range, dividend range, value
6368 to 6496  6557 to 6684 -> 1.05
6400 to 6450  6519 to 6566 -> 1.04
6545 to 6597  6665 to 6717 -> 1.04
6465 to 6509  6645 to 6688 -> 1.06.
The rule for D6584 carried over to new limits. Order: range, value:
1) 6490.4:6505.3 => 5.91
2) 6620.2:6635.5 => 6.14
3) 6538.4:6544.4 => 6.15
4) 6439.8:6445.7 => 6.08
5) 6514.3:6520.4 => 6.21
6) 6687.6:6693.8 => 6.12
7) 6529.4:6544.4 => 6.16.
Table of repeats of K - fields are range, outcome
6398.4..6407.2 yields 6.07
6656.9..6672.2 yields 6.05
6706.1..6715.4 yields 6.03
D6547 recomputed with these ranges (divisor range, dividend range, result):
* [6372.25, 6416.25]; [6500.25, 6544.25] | 1.00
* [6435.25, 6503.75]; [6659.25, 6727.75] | 1.00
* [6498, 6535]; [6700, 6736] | 0.98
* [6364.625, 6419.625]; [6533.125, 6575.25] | 0.98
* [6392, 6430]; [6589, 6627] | 1.00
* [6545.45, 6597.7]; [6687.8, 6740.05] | 1.00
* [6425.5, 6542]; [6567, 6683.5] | 1.00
